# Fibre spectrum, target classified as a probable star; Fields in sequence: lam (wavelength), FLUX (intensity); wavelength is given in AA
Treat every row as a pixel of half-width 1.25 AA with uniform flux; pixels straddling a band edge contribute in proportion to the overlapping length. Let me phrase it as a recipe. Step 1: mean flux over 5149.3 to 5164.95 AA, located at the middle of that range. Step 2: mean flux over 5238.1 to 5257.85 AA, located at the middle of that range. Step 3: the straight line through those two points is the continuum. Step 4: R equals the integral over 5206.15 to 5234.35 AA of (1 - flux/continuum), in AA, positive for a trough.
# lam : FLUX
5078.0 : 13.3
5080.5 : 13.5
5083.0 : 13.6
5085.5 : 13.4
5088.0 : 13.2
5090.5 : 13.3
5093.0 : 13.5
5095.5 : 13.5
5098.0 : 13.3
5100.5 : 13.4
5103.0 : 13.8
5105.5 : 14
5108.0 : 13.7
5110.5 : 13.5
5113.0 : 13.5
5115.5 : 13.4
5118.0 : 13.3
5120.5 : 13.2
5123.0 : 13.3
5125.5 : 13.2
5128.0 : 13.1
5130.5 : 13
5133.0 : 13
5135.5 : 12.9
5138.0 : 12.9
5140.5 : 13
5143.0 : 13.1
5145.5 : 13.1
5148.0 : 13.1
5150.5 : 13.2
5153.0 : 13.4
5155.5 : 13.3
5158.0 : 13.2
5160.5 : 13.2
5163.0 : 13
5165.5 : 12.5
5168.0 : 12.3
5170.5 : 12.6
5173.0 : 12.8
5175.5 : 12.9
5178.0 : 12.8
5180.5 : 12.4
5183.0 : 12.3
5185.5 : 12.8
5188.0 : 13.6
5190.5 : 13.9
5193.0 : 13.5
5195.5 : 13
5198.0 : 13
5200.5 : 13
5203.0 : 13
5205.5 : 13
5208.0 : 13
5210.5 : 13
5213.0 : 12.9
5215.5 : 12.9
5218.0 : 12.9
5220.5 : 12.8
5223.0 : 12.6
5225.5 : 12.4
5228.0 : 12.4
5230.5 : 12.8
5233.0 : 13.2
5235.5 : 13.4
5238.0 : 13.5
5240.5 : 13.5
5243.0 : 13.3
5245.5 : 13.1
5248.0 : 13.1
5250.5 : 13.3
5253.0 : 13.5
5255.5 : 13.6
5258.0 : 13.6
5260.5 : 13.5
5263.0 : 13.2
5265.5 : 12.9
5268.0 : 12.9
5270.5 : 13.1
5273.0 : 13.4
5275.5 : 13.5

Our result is 1.0 AA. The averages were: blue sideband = 13.2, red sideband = 13.4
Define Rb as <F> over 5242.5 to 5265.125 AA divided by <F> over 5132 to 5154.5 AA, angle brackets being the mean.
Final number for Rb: 1.02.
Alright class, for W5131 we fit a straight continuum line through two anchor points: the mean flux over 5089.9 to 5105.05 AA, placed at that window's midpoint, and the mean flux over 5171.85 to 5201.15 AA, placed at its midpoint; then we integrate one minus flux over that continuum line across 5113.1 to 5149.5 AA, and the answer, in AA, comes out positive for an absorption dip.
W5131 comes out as 0.5 AA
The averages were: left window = 13.5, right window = 13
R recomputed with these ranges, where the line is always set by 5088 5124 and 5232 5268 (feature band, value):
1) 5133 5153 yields 0.55 AA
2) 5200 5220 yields 0.61 AA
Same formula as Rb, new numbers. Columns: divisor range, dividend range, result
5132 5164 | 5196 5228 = 0.98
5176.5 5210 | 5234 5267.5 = 1.02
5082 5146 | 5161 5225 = 0.97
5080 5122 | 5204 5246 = 0.96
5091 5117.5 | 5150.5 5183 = 0.95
